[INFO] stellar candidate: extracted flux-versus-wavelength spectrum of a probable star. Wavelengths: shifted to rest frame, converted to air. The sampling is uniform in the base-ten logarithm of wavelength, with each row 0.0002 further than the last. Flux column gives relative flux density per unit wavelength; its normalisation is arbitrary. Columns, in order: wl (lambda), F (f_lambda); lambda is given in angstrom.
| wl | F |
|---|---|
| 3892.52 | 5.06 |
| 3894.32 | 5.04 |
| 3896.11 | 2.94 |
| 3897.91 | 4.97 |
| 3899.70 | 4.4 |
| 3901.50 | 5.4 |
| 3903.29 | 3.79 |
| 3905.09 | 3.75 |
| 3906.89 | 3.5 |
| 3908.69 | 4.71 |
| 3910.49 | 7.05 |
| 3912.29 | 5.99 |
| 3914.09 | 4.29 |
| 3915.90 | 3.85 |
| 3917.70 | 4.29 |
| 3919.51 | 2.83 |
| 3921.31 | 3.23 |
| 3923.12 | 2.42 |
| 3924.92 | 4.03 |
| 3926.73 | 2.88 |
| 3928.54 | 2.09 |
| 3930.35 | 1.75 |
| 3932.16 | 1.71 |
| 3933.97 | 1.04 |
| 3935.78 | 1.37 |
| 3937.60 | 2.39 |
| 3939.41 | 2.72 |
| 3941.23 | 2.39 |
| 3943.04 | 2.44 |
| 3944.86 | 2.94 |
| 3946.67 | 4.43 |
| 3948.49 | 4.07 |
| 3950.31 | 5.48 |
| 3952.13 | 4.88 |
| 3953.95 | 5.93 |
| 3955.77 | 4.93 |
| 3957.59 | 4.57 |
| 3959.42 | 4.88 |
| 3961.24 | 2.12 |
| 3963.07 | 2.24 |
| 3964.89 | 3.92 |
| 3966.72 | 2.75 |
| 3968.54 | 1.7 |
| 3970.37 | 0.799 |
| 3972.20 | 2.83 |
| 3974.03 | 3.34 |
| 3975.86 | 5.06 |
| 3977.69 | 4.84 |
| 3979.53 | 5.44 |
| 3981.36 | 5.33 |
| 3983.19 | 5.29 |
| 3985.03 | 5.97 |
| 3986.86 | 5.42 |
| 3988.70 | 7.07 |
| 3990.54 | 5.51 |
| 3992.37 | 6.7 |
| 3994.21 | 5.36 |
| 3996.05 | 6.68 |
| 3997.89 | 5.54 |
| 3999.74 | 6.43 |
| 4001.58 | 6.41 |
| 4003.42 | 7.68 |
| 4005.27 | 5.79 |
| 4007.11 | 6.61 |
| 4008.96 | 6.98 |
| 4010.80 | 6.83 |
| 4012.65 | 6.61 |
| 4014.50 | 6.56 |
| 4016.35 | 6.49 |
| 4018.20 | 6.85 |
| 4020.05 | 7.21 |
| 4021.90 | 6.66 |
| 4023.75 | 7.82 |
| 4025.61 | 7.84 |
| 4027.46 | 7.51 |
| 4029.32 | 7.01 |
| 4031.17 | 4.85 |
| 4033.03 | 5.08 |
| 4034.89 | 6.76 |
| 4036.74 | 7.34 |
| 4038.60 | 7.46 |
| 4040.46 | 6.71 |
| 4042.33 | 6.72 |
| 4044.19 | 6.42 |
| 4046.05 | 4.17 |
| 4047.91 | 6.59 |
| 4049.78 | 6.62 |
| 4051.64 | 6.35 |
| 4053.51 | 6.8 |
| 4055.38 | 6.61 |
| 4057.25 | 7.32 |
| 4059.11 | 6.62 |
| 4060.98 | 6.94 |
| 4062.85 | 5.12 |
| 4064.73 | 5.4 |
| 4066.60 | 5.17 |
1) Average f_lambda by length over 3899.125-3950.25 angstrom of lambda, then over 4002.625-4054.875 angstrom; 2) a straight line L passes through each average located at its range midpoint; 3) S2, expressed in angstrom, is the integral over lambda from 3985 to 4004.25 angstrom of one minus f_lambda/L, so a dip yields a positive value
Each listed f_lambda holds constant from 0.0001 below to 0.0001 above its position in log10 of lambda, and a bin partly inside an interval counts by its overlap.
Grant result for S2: -2.3 angstrom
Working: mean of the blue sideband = 3.44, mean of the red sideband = 6.65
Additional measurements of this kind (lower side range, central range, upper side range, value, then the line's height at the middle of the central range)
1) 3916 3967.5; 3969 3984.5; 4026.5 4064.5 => 1.0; 4.32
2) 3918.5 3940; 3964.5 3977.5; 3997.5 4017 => 4.7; 4.62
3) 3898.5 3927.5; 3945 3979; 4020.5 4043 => 9.2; 5.26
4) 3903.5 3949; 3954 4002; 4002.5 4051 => 3.9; 5.02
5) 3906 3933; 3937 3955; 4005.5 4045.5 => 2.7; 4.42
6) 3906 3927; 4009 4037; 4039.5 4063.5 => -4.0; 5.92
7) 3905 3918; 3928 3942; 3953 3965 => 7.9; 4.43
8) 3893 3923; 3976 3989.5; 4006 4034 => 0.8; 5.93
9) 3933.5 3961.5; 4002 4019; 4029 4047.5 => -4.0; 5.44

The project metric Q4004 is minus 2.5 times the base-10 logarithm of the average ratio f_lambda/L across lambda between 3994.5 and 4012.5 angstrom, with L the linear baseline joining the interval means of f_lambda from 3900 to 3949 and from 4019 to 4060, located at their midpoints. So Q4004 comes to -0.156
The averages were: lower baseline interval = 3.39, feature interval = 6.51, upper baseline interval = 6.66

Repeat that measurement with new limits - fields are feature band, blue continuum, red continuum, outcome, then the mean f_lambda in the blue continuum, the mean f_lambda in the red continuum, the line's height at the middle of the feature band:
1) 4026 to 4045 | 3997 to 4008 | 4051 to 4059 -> 0.002 mag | 6.41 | 6.77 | 6.64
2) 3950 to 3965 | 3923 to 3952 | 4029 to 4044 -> -0.218 mag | 2.83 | 6.47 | 3.56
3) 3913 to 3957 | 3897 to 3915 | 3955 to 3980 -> 0.243 mag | 4.78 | 3.49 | 4.17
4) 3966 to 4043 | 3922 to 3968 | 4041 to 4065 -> -0.189 mag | 3.2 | 6.31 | 4.92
